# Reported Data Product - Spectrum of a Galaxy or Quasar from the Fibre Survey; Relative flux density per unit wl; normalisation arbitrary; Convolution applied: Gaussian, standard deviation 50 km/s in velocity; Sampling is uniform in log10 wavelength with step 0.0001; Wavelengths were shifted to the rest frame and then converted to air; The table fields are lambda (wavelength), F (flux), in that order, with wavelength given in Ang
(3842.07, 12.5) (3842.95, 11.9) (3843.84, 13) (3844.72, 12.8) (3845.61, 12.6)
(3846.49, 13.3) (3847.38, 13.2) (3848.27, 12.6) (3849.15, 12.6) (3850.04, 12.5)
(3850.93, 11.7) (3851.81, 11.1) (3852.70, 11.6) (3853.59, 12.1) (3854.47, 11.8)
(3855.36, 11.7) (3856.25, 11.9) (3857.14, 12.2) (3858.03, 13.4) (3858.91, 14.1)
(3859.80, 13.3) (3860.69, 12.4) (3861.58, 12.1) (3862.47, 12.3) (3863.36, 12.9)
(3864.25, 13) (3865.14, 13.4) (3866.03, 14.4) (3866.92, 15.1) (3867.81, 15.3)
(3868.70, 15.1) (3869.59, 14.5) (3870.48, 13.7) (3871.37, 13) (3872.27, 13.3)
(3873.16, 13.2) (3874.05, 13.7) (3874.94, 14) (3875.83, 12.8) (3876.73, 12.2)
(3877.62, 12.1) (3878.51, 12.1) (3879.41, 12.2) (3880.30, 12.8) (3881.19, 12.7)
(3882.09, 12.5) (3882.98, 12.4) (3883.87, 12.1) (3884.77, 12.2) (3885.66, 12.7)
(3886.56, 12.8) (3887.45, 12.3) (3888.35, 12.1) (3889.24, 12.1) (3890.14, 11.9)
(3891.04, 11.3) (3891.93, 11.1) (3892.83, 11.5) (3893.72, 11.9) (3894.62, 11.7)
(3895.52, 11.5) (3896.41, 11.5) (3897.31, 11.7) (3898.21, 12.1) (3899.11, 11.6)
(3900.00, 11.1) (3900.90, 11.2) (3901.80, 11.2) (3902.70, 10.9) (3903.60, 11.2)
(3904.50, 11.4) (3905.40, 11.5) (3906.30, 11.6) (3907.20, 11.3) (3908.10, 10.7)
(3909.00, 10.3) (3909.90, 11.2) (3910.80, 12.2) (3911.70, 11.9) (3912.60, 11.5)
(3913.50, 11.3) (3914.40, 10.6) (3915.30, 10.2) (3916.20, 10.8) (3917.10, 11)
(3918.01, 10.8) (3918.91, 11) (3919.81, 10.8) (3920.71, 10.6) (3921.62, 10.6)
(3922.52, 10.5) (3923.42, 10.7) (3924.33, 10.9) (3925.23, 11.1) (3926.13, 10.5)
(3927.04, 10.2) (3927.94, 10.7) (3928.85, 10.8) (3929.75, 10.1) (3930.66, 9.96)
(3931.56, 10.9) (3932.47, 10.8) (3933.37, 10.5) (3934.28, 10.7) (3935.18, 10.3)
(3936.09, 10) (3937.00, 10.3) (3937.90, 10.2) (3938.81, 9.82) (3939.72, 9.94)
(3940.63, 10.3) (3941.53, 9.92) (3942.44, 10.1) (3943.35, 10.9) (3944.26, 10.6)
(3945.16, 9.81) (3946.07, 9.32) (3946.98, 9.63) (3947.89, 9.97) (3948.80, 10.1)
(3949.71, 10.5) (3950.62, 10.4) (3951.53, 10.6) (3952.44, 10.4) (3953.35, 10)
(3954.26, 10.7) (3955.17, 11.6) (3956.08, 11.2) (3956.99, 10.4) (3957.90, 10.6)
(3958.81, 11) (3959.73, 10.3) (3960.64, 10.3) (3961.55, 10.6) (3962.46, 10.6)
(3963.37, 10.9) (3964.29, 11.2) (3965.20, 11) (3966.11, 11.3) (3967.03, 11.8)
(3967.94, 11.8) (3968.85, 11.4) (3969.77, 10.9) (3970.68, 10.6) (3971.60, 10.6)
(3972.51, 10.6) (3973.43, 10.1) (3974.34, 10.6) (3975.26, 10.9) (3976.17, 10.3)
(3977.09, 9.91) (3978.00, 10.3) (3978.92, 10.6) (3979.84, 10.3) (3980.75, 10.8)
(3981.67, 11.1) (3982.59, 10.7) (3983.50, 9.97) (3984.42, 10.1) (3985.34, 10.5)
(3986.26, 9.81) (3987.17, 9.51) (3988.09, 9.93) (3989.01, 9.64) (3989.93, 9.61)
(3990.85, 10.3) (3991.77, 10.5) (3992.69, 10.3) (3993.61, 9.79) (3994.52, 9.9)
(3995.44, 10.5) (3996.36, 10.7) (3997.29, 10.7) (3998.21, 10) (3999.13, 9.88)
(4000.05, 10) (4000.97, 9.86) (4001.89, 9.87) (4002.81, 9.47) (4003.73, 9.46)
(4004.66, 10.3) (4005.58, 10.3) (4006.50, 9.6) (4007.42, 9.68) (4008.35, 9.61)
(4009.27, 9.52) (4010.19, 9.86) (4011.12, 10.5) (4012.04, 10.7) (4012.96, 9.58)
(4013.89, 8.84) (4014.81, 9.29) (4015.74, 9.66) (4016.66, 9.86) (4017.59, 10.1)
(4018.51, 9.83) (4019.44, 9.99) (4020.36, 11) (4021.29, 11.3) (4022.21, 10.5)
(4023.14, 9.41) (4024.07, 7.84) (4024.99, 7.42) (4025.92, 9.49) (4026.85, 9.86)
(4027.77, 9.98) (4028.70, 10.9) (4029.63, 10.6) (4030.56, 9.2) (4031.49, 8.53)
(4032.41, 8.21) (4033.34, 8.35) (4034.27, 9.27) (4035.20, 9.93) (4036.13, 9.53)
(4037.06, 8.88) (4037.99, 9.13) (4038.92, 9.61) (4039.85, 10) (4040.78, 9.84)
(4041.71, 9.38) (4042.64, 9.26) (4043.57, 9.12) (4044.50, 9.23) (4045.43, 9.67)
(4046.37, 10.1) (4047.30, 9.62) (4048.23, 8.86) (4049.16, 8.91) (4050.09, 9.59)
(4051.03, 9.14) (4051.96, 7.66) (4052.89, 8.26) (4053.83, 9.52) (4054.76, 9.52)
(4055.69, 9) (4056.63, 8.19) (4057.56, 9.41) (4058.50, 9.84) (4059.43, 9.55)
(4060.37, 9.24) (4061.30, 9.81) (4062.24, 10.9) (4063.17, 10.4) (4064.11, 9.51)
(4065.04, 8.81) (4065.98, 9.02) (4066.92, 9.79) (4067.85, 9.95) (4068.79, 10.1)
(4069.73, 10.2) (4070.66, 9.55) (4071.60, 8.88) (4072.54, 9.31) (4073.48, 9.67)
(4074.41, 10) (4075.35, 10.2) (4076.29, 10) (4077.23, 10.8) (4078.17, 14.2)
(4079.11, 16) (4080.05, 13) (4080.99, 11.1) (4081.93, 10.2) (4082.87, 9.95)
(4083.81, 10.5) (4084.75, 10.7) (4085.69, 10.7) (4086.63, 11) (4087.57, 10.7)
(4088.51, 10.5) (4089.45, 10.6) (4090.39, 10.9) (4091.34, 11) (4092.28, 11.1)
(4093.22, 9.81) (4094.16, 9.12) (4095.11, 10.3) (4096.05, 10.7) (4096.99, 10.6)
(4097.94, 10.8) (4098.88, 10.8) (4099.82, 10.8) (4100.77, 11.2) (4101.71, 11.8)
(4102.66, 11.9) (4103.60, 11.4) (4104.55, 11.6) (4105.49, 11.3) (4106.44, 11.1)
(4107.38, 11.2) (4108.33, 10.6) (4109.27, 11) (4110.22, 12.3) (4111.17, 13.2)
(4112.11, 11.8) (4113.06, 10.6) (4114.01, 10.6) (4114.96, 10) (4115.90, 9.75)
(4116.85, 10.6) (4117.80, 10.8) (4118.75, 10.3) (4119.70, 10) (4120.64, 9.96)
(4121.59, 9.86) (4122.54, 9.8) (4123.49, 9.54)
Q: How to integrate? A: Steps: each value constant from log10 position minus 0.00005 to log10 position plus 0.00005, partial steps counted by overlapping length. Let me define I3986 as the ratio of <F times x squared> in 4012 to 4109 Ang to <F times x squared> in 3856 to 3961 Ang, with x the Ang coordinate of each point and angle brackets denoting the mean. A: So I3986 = 0.9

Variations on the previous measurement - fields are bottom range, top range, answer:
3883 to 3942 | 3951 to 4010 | 0.97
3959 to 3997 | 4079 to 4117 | 1.11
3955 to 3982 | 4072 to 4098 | 1.06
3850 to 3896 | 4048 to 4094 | 0.88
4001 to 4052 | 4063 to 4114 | 1.16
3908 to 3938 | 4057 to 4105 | 1.06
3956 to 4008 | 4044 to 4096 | 1.01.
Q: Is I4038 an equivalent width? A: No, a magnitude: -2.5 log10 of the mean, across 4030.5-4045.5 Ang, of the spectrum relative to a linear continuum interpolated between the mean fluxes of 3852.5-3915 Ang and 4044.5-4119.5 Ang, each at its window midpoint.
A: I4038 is 0.17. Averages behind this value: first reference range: 12.3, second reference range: 10.4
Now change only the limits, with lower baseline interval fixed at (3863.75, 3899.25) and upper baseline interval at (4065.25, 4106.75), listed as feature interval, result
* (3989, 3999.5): 0.144 mag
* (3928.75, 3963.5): 0.164 mag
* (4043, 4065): 0.181 mag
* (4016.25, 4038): 0.182 mag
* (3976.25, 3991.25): 0.151 mag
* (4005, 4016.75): 0.172 mag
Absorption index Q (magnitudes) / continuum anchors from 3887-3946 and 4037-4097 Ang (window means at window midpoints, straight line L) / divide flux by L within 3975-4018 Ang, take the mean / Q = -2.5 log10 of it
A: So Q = 0.04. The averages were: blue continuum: 10.9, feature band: 10.1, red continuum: 10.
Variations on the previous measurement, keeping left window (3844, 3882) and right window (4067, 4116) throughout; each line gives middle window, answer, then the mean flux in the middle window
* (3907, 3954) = 0.169 mag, 10.5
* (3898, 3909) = 0.119 mag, 11.3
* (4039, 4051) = 0.192 mag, 9.46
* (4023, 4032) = 0.223 mag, 9.32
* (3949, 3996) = 0.136 mag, 10.5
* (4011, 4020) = 0.175 mag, 9.83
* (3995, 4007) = 0.164 mag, 10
